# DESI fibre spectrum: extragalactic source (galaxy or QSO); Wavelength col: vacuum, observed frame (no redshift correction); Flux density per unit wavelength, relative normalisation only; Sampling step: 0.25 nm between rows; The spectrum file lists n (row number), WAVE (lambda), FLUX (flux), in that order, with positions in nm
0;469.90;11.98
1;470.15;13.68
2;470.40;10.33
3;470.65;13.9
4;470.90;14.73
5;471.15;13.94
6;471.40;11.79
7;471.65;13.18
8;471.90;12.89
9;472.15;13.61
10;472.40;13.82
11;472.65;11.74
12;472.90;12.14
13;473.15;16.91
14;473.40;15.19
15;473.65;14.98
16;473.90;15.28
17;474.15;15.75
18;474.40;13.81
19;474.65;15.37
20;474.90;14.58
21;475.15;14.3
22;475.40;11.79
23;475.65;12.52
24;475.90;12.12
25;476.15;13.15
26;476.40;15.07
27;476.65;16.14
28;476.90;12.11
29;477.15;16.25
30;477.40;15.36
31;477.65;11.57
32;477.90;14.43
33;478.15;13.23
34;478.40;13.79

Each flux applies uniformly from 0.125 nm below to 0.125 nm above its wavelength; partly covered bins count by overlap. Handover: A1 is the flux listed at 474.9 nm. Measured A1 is 14.58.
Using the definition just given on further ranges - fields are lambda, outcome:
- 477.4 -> 15.36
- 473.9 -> 15.28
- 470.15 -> 13.68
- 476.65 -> 16.14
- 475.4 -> 11.79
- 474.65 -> 15.37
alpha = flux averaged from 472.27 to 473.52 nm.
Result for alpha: 14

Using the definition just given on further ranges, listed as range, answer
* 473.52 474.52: 15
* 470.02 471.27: 13.3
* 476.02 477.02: 14.1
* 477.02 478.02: 14.4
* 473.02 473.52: 16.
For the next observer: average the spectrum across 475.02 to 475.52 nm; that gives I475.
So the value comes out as 13.1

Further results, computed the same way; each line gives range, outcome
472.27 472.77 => 12.8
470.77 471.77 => 13.4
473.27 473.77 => 15.1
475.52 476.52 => 13.2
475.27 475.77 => 12.2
